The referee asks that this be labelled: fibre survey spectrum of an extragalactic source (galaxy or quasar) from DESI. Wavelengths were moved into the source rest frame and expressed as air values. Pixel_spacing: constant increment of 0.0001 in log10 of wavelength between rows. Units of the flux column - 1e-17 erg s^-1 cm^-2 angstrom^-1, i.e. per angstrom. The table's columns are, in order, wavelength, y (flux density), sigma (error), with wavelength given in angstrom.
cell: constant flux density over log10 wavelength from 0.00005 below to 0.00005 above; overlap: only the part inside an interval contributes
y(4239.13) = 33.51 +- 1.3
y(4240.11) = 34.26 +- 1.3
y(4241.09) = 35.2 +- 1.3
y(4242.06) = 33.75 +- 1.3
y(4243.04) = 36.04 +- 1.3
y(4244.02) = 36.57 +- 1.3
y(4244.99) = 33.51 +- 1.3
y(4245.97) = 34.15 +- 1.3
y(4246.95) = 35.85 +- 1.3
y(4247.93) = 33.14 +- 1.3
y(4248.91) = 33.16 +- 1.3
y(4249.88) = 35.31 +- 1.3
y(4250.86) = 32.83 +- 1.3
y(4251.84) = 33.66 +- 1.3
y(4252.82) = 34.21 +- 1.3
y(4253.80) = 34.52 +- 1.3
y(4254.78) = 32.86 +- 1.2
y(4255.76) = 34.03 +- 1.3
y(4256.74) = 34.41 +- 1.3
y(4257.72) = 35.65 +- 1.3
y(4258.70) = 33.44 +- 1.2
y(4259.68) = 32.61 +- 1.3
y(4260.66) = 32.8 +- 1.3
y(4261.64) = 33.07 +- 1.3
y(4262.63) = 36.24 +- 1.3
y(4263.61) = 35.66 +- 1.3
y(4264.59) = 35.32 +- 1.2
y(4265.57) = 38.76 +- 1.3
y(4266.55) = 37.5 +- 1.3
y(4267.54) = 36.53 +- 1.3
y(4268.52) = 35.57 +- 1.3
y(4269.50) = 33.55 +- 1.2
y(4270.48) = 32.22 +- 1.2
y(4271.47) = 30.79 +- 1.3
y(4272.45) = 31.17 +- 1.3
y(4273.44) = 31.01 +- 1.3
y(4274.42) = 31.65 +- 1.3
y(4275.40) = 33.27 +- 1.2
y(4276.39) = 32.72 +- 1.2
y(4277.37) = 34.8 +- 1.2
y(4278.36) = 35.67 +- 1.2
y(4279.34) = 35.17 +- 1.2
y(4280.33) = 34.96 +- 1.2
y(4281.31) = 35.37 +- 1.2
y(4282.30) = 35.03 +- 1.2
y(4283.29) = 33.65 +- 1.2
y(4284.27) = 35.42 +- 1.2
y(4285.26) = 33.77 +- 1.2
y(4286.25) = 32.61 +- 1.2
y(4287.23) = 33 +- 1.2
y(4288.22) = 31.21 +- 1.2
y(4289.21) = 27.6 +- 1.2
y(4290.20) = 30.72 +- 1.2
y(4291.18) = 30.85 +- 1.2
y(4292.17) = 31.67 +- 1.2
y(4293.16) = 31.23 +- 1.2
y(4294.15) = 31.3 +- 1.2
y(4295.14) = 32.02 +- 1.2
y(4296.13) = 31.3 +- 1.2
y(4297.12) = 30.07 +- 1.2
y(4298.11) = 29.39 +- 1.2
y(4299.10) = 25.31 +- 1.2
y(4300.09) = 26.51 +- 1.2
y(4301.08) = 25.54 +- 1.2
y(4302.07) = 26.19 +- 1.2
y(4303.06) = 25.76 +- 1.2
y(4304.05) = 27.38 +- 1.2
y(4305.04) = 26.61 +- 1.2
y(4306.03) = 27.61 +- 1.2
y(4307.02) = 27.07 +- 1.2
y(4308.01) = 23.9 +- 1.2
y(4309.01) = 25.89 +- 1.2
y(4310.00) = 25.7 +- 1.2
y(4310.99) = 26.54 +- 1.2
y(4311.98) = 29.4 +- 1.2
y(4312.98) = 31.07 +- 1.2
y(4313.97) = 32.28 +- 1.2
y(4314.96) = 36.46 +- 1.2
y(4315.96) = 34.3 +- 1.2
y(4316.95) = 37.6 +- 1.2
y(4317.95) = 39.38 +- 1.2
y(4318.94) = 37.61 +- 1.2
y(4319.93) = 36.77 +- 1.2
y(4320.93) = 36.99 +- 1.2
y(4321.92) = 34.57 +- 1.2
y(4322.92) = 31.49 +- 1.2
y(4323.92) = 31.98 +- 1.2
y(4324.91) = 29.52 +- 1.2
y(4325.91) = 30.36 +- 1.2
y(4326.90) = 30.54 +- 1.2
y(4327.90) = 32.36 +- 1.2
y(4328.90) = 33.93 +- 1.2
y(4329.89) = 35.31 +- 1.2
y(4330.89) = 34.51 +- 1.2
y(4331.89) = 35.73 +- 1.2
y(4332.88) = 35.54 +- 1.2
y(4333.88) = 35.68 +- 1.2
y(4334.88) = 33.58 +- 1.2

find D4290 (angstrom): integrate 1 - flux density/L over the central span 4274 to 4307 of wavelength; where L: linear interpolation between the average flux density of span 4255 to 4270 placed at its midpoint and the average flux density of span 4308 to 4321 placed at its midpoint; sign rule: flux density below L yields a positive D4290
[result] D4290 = 2.7 angstrom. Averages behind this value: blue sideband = 35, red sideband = 32.6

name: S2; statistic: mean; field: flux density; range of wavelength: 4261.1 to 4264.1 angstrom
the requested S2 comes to 34.9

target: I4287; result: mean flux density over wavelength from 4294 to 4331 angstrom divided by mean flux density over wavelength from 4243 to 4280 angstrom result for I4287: 0.90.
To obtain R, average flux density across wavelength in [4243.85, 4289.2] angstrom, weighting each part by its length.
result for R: 34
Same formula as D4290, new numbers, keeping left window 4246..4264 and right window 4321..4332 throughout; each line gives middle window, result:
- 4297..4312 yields 3.0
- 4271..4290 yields 0.3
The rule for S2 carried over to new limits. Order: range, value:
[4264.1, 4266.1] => 37.1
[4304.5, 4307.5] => 27.1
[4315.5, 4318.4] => 37.1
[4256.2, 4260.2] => 34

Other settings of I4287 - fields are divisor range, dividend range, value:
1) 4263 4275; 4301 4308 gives 0.78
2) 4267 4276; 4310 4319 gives 1.01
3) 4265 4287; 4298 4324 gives 0.89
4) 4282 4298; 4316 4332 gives 1.08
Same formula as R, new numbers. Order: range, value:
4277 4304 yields 31.2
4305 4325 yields 31.7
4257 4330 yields 32.1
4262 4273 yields 34.8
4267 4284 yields 33.7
